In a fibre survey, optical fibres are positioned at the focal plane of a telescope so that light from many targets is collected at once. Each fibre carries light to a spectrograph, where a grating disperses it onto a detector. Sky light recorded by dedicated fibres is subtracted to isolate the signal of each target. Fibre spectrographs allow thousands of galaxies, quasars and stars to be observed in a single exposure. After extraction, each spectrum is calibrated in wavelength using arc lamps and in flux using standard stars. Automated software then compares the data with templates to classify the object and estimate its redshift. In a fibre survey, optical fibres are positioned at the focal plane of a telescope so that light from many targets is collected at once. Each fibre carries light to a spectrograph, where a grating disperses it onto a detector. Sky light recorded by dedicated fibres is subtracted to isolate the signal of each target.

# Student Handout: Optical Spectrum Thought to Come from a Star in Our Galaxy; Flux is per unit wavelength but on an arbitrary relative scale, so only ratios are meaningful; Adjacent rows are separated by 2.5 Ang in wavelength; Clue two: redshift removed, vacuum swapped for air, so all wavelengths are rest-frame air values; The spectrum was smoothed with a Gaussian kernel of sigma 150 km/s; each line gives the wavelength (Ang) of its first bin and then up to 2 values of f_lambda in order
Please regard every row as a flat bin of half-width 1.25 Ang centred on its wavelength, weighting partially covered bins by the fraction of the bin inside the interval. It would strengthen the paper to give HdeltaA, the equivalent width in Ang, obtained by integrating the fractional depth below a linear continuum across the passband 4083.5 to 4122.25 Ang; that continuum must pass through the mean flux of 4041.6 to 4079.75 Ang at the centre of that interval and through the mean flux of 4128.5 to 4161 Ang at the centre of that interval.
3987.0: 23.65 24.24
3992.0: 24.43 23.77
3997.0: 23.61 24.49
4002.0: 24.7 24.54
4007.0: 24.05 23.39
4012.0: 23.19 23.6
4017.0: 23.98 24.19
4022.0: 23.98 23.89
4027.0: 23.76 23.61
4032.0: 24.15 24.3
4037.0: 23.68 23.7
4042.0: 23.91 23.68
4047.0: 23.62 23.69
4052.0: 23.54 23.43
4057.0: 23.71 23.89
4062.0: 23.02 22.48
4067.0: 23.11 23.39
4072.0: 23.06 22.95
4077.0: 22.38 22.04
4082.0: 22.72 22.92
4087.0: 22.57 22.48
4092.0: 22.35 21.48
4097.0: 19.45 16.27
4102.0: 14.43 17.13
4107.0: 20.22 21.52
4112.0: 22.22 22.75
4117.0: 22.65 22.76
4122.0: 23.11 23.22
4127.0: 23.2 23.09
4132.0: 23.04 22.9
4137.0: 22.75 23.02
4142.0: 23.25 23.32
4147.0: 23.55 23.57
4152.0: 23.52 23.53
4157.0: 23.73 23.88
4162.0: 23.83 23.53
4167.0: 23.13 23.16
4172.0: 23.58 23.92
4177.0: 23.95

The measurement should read 4.1 Ang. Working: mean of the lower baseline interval 23.3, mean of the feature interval 20.8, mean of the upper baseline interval 23.3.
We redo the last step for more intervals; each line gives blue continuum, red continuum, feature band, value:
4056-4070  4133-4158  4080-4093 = 0.4 Ang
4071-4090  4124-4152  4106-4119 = 0.6 Ang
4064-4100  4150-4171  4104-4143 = 0.8 Ang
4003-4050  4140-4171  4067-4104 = 3.7 Ang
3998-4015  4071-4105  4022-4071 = -2.4 Ang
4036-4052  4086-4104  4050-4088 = -2.3 Ang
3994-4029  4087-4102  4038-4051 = -0.8 Ang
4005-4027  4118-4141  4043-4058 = 0.0 Ang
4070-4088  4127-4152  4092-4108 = 3.1 Ang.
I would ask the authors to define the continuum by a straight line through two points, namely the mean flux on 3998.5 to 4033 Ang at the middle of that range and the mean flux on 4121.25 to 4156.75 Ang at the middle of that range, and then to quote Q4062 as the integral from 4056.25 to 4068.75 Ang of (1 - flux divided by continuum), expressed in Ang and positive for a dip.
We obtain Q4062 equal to 0.2 Ang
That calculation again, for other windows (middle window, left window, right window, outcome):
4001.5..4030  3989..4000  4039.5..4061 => 0.0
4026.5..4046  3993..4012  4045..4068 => -0.2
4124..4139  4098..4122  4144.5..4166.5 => -0.9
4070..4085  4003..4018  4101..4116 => -1.1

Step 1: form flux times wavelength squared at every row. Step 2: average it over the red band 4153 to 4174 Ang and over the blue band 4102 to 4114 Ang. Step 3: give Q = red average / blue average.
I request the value 1.22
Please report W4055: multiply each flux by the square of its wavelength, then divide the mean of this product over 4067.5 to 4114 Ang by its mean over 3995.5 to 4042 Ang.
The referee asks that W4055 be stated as 0.92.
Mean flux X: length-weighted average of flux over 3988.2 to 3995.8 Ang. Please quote 24.1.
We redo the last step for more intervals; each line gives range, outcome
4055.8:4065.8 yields 23.3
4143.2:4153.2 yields 23.5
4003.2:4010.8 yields 24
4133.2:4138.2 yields 22.8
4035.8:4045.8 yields 23.7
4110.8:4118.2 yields 22.5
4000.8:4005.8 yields 24.6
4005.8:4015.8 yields 23.6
